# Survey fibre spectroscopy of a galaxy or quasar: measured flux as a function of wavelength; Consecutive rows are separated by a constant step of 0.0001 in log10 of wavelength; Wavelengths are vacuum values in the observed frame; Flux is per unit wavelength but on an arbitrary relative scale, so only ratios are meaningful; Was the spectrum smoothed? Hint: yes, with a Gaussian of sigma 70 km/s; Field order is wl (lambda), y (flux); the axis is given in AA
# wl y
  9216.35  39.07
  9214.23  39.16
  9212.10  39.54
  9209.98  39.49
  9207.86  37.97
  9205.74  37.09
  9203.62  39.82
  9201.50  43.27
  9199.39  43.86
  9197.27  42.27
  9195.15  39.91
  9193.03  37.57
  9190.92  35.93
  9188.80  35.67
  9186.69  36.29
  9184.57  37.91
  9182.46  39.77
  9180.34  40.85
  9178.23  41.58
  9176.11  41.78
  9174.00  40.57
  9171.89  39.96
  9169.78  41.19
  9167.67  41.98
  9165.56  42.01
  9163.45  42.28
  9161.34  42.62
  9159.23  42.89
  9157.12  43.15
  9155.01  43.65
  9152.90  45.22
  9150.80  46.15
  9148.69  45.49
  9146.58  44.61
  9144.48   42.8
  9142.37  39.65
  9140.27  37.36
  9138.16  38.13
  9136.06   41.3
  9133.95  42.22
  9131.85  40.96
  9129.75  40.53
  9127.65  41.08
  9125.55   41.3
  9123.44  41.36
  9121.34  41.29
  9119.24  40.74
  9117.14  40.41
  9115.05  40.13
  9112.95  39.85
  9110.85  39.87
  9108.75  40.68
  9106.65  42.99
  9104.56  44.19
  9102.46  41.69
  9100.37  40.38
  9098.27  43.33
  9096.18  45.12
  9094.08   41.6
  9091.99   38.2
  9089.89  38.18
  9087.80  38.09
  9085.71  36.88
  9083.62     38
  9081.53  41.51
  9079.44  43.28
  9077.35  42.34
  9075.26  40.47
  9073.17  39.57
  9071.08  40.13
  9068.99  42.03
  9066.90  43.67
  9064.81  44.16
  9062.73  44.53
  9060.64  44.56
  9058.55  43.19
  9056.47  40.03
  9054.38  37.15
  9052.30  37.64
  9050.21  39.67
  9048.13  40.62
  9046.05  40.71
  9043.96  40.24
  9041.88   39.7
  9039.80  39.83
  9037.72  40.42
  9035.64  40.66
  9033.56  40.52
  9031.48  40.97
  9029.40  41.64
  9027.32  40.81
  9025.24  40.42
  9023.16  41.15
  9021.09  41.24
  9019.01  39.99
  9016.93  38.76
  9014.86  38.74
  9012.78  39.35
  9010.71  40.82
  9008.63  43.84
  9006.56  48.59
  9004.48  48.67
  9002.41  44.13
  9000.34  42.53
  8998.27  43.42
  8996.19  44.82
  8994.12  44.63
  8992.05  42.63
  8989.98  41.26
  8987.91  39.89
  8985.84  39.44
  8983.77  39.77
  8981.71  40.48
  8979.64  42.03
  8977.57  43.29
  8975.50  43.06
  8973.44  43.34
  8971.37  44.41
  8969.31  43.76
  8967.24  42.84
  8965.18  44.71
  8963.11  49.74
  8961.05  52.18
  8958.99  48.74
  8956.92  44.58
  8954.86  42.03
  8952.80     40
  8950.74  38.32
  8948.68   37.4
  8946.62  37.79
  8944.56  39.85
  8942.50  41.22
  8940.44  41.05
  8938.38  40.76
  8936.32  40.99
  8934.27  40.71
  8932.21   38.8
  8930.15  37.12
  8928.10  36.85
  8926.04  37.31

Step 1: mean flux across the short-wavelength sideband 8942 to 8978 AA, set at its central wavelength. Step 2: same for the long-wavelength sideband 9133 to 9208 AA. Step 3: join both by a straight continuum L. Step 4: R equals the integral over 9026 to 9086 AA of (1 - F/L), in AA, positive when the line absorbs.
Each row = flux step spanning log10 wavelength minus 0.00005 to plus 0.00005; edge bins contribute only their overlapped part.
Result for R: 1.84 AA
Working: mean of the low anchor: 43.2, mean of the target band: 40.9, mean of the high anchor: 41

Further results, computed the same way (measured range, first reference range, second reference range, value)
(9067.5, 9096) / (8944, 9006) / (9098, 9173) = 1.3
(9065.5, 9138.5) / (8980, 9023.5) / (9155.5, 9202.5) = 0.6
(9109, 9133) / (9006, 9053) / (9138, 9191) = 0.2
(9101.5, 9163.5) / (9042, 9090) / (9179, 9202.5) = -2.7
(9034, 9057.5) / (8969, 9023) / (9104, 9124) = 1.2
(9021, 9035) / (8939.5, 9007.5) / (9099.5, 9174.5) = 0.5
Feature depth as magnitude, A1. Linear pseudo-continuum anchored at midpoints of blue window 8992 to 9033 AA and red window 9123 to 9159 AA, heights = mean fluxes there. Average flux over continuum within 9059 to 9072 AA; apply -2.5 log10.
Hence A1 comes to -0.025 mag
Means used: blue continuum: 42.3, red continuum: 42.1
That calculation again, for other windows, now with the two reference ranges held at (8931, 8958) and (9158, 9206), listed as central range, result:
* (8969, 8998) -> -0.05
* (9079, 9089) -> 0.03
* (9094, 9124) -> -0.03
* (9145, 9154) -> -0.12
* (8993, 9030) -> -0.06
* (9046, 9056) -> 0.03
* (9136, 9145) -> 0.02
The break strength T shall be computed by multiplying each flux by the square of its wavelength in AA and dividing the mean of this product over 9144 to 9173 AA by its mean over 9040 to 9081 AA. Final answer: 1.1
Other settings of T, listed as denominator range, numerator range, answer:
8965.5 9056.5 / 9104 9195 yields 1.02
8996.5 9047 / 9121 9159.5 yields 1.04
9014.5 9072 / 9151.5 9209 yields 1.03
